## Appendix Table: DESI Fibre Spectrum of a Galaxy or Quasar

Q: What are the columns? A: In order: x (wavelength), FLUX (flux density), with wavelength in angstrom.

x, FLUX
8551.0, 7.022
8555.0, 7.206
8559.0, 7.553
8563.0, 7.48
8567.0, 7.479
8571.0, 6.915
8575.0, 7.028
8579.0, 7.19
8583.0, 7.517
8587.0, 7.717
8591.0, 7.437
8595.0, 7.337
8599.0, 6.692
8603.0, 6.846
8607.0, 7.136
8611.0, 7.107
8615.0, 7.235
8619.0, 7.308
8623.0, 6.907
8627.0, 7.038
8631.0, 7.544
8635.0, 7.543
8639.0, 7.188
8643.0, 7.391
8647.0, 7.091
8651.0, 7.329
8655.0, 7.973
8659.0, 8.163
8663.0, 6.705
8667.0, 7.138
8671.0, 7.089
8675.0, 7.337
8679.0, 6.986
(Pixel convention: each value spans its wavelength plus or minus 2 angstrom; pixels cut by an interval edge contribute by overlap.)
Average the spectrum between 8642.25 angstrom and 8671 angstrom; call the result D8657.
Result 7.38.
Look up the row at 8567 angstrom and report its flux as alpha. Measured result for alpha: 7.479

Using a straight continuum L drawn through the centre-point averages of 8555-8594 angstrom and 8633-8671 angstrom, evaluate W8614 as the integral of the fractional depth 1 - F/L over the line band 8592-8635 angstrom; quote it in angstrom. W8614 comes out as 1.3 angstrom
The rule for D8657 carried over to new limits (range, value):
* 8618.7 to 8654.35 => 7.28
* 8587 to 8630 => 7.14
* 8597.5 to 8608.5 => 6.89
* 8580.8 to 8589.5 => 7.6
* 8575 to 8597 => 7.4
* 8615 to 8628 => 7.11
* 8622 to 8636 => 7.26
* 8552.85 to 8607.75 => 7.25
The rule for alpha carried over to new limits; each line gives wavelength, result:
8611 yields 7.107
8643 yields 7.391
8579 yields 7.19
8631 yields 7.544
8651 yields 7.329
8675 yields 7.337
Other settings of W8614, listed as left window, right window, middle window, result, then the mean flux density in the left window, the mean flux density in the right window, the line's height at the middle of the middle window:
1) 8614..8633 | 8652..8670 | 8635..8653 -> 0.2 angstrom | 7.2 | 7.46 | 7.35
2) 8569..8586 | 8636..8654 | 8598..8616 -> 0.6 angstrom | 7.2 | 7.31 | 7.24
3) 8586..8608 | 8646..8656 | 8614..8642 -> 0.3 angstrom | 7.17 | 7.45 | 7.33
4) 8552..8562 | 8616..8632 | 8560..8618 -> 0.3 angstrom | 7.35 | 7.18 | 7.27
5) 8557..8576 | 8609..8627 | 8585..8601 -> -0.2 angstrom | 7.3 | 7.13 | 7.21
